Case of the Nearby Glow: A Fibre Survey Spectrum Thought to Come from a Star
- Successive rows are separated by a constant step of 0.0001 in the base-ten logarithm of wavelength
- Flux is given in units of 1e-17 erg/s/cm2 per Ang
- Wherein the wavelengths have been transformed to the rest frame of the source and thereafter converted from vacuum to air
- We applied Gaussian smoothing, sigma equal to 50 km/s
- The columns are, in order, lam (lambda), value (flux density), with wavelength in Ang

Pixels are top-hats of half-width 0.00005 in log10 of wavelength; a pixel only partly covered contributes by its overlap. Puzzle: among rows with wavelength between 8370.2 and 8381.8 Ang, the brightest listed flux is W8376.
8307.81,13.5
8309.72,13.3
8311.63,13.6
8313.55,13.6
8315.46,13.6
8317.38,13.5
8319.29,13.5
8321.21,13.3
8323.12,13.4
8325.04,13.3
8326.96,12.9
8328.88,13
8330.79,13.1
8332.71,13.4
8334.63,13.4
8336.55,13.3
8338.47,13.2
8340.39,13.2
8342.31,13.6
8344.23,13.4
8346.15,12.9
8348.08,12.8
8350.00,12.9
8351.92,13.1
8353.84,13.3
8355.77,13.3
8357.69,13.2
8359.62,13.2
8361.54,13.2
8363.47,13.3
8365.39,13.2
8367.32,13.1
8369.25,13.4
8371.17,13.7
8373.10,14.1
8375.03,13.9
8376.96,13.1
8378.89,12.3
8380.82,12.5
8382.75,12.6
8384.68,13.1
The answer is 14.1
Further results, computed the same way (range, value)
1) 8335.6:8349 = 13.6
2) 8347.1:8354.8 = 13.3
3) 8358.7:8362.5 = 13.2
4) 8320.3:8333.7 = 13.4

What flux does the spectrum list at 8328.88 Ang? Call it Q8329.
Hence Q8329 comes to 13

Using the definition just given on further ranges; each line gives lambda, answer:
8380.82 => 12.5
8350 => 12.9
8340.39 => 13.2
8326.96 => 12.9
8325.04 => 13.3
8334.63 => 13.4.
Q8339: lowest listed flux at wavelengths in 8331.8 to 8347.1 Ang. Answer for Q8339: 12.9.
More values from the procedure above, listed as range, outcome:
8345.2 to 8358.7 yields 12.8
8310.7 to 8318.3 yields 13.5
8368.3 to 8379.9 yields 12.3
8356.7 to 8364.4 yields 13.2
